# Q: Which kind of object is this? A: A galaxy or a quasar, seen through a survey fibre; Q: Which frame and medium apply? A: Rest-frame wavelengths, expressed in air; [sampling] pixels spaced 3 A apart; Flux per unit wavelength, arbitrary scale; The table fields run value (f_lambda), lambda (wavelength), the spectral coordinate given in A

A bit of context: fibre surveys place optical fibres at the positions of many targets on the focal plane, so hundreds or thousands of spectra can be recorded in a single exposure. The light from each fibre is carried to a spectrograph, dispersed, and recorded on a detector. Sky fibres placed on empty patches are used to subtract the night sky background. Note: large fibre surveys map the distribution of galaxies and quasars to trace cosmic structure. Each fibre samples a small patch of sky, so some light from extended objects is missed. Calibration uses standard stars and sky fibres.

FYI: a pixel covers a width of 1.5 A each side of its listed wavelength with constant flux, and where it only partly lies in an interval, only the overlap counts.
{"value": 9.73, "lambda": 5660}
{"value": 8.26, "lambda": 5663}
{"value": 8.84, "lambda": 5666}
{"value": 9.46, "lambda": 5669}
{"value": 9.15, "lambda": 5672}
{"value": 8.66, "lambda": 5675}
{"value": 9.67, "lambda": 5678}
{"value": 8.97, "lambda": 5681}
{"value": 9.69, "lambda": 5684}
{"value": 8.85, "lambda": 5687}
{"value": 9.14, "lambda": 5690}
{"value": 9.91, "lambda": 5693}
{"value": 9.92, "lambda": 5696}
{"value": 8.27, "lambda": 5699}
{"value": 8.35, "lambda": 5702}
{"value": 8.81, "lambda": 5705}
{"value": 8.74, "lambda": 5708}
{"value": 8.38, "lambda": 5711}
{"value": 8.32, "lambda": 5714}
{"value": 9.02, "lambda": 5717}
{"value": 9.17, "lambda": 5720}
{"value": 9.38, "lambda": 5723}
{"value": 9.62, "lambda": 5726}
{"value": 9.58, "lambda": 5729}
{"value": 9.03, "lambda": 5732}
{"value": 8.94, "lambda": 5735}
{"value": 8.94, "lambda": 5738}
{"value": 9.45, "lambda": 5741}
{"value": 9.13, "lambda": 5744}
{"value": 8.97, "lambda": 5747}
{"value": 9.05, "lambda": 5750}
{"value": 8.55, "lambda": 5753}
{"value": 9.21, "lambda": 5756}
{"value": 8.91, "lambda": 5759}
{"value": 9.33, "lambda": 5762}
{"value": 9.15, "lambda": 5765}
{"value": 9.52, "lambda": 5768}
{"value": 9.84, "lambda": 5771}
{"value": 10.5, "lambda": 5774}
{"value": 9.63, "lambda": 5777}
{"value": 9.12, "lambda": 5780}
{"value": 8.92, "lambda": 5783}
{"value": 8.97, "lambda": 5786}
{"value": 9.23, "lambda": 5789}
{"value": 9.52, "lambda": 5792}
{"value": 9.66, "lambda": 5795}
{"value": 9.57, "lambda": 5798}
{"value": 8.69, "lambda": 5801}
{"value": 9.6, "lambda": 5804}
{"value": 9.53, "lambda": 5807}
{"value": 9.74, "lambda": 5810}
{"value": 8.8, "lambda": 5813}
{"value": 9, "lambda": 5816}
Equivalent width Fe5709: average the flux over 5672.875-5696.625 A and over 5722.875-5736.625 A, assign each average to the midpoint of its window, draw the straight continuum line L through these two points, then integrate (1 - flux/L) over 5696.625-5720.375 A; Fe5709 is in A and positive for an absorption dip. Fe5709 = 1.7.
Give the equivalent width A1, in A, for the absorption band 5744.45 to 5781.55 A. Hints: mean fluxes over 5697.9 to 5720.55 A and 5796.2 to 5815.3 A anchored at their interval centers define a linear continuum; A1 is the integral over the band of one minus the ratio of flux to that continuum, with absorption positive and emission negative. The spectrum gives -1.2 A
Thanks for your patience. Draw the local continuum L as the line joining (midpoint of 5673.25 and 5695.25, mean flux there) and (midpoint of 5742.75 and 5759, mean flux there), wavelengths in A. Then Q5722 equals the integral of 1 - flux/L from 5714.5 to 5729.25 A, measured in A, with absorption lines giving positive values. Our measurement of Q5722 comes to -0.2 A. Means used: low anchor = 9.29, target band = 9.26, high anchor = 8.97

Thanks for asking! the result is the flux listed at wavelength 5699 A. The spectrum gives 8.27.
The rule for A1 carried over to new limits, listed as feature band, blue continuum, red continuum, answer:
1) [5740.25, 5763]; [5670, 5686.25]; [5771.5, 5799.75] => 0.8 A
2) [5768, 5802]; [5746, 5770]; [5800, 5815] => -0.9 A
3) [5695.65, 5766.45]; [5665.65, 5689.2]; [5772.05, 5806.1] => 2.2 A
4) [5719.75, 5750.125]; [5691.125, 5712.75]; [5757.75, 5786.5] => -0.2 A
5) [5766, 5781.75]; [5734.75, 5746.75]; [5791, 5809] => -0.7 A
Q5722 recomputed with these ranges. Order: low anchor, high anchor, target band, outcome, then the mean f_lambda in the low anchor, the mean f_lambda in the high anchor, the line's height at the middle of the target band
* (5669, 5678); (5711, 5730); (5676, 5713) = 0.3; 9.12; 9.11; 9.12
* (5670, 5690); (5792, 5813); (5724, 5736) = 0.0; 9.17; 9.42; 9.27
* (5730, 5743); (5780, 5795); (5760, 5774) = -0.6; 9.11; 9.21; 9.17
